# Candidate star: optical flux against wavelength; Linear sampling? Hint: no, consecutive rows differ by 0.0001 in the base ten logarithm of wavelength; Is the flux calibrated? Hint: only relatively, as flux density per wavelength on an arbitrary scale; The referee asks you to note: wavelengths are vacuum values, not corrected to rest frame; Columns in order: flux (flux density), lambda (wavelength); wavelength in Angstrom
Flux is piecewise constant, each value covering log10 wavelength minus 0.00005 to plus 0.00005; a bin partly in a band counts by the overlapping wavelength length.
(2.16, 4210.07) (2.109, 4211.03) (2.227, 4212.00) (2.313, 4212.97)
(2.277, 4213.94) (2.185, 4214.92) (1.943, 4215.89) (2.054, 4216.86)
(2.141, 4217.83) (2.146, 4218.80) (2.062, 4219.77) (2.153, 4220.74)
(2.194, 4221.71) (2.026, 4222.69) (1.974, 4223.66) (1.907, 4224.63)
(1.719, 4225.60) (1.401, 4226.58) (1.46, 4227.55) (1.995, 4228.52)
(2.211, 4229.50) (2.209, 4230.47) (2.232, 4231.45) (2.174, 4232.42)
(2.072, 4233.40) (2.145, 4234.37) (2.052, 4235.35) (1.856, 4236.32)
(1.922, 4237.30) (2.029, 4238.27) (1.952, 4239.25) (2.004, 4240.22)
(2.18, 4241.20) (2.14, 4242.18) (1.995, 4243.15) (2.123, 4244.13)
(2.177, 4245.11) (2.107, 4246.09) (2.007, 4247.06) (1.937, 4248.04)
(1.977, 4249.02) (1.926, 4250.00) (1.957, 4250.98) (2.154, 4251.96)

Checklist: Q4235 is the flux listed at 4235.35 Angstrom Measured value 2.052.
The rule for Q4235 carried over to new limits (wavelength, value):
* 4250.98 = 1.957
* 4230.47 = 2.209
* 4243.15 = 1.995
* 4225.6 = 1.719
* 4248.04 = 1.937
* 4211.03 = 2.109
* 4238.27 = 2.029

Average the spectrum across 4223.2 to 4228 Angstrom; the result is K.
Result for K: 1.69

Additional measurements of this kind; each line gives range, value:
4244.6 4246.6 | 2.14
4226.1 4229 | 1.62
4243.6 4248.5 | 2.07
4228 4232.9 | 2.16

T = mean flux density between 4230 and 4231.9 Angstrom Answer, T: 2.21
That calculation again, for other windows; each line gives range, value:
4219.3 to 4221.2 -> 2.11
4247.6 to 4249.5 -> 1.96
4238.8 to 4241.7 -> 2.05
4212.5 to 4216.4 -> 2.17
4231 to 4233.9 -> 2.16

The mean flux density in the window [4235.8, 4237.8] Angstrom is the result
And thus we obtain 1.9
